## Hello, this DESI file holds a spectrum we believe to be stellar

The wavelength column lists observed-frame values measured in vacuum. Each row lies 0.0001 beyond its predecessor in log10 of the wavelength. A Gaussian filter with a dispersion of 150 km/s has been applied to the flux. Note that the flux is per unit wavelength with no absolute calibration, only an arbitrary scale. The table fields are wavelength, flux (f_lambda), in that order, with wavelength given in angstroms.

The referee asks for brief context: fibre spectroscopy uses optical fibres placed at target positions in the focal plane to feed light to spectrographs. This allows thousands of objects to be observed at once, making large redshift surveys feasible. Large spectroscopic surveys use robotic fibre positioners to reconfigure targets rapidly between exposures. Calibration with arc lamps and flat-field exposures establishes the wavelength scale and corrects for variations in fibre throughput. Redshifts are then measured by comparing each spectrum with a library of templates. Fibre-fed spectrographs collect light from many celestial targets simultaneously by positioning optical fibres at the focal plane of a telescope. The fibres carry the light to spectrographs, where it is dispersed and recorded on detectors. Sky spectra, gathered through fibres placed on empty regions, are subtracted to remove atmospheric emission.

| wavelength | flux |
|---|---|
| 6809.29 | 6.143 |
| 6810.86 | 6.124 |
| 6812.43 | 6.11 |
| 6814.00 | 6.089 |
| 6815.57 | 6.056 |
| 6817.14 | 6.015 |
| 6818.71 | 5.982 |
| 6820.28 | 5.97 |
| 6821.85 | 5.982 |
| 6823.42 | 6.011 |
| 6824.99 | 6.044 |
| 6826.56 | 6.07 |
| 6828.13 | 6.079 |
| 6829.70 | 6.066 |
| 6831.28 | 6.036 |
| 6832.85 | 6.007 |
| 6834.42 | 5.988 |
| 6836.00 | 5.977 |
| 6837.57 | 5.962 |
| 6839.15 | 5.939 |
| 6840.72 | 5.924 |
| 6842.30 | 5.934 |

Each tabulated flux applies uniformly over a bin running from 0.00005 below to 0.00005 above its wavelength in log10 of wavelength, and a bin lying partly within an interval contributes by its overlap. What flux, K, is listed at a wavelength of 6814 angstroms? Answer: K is 6.089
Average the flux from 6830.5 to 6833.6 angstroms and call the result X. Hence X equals 6.03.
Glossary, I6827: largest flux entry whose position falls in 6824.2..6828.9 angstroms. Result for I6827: 6.079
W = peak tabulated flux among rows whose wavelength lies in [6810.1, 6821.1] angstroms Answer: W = 6.124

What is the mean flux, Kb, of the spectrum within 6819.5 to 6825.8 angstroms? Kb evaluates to 6.01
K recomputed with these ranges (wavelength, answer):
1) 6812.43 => 6.11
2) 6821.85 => 5.982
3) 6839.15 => 5.939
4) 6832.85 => 6.007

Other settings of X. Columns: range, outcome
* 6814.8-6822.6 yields 6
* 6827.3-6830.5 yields 6.07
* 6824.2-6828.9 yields 6.07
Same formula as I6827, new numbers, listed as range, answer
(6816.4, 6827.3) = 6.07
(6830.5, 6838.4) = 6.036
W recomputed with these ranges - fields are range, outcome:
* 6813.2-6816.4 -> 6.089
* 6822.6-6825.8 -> 6.044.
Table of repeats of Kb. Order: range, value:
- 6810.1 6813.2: 6.11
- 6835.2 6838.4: 5.96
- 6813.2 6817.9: 6.05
